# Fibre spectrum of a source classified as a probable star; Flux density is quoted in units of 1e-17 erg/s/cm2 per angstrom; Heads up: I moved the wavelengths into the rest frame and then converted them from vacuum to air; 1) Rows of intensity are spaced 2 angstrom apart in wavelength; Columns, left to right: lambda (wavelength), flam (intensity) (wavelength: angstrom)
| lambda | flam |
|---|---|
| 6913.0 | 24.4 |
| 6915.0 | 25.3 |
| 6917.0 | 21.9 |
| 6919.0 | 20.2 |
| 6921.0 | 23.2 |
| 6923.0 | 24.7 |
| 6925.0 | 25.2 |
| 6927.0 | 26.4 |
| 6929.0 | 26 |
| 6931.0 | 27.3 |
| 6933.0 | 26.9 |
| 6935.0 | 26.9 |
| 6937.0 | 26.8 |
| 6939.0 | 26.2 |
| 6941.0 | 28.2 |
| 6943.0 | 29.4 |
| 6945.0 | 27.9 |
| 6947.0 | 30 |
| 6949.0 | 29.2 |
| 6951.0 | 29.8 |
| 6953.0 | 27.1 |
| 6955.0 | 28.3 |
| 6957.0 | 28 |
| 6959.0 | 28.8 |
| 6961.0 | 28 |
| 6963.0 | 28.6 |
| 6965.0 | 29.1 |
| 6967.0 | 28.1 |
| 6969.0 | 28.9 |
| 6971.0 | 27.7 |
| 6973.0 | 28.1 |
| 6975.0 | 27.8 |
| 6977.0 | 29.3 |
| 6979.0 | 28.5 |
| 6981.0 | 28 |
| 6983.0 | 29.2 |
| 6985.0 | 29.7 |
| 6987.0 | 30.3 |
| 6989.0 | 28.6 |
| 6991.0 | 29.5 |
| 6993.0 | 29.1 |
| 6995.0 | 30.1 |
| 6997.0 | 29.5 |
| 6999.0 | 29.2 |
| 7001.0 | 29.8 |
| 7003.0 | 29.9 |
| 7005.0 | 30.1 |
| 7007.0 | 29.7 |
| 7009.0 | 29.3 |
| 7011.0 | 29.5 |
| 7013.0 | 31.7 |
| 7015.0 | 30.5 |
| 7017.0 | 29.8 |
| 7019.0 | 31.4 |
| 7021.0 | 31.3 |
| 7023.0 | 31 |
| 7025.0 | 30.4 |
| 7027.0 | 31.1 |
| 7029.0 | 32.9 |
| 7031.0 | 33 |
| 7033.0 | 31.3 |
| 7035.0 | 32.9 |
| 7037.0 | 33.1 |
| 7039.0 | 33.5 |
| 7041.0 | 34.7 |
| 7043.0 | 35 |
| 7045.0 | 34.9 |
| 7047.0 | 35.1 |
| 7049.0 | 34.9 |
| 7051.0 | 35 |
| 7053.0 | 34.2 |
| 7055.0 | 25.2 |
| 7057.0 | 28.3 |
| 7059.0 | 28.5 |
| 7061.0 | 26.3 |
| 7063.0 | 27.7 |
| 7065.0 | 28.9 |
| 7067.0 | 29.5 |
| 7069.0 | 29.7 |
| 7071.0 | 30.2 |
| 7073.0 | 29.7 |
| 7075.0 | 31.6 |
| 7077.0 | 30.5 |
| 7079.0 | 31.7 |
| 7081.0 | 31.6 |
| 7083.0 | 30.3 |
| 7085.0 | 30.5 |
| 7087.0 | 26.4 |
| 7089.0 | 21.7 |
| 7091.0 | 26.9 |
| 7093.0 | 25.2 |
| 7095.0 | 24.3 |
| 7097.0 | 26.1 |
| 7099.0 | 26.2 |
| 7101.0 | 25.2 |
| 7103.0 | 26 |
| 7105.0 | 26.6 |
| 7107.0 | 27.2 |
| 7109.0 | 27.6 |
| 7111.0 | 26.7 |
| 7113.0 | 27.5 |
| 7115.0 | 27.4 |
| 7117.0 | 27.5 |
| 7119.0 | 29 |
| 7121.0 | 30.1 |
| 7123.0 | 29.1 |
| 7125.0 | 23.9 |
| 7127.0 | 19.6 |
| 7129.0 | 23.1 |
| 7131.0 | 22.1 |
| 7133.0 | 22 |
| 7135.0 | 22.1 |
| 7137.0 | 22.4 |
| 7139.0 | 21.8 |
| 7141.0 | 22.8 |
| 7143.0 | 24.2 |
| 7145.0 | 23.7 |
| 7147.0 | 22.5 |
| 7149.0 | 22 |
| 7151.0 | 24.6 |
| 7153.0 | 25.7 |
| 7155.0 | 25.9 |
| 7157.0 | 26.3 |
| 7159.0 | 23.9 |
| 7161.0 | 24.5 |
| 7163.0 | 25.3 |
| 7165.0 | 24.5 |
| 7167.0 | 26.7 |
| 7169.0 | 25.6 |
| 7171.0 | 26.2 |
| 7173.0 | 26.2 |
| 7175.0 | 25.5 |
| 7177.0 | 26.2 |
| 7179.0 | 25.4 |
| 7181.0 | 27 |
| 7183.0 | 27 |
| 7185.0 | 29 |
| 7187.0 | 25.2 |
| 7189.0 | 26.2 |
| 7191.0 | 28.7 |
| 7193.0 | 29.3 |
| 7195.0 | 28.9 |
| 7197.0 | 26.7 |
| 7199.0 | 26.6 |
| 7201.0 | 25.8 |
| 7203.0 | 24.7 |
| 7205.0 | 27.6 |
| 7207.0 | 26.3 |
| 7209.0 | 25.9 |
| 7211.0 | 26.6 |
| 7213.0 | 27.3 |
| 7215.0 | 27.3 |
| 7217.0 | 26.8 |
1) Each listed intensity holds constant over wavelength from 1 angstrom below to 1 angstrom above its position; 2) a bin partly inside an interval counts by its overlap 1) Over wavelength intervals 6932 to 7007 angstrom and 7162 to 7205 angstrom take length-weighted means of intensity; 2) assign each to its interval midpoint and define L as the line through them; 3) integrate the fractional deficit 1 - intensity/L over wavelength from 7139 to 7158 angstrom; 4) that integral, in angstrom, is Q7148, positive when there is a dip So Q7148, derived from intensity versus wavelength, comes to 2.0 angstrom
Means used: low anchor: 28.7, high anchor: 26.5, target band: 24.1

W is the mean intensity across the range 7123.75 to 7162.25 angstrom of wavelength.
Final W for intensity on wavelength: 23.4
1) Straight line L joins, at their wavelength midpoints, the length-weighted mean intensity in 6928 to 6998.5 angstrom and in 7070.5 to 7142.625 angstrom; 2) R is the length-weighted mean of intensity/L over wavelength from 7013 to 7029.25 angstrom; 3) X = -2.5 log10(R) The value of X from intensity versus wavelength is -0.13 mag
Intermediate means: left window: 28.4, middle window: 31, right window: 26.4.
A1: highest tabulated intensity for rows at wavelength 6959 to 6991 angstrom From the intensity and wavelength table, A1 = 30.3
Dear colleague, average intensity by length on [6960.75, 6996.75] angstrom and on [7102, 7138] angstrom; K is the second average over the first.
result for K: 0.89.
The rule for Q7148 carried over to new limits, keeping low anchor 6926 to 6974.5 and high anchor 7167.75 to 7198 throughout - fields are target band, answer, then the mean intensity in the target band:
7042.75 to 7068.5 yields -3.2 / 30.9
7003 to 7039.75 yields -4.7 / 31.2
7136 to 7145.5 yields 1.4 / 22.9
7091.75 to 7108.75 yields 0.8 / 25.9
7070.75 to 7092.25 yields -1.4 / 29.1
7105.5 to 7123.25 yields -0.5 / 27.9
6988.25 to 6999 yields -0.6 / 29.4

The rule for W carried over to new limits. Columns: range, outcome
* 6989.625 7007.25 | 29.6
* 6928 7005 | 28.5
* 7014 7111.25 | 29.9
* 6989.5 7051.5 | 31.5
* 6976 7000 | 29.2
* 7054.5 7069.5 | 28.1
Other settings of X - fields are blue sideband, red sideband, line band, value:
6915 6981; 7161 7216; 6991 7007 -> -0.098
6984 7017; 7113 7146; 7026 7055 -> -0.186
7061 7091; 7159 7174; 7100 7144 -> 0.087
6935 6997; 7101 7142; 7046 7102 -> -0.106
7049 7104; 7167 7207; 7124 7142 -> 0.237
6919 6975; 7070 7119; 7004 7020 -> -0.101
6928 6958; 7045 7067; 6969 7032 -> -0.022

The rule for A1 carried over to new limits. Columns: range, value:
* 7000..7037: 33.1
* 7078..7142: 31.7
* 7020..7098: 35.1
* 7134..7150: 24.2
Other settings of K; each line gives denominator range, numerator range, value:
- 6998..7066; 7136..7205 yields 0.82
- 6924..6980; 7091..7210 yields 0.92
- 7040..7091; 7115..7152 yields 0.79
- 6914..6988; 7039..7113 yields 1.06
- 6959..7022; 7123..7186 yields 0.84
